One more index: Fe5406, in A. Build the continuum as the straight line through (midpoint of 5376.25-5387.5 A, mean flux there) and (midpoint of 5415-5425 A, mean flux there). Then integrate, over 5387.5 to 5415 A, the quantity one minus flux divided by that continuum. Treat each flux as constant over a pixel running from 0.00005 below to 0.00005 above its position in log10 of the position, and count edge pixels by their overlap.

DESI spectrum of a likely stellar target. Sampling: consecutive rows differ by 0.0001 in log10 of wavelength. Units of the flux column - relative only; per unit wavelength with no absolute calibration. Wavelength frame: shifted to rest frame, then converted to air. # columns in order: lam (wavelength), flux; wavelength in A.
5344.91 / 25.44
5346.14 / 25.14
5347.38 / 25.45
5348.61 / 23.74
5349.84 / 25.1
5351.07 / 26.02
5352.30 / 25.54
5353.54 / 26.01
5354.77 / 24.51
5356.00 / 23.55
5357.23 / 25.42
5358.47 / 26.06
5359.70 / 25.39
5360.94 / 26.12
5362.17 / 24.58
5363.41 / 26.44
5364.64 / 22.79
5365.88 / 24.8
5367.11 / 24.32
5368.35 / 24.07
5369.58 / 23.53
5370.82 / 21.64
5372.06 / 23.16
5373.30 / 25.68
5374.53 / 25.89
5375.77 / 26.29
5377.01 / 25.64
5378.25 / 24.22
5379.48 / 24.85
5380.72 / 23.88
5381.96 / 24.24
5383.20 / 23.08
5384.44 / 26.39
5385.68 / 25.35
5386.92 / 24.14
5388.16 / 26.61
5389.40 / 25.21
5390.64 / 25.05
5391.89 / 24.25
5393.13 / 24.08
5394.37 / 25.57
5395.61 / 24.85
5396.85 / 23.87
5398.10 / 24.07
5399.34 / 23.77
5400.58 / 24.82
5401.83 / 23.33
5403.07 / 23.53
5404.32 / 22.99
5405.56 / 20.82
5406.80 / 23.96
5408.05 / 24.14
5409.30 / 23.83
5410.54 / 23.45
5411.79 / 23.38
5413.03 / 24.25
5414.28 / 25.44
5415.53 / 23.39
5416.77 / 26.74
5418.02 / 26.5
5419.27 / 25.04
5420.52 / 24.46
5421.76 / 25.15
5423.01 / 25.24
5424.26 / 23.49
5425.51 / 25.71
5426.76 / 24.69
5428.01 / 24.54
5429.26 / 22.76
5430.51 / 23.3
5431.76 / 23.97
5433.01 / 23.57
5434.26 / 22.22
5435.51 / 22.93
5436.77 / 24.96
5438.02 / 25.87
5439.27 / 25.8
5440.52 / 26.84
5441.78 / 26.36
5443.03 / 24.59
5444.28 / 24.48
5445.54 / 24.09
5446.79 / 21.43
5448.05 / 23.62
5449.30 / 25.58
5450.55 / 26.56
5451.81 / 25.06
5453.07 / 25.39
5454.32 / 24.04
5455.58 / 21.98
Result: 0.8 A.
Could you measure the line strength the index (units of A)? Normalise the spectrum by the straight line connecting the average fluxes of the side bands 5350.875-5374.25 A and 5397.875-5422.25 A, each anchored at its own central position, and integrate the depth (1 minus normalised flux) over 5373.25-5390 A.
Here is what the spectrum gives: -0.4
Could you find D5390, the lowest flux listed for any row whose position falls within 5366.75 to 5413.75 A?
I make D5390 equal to 20.82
